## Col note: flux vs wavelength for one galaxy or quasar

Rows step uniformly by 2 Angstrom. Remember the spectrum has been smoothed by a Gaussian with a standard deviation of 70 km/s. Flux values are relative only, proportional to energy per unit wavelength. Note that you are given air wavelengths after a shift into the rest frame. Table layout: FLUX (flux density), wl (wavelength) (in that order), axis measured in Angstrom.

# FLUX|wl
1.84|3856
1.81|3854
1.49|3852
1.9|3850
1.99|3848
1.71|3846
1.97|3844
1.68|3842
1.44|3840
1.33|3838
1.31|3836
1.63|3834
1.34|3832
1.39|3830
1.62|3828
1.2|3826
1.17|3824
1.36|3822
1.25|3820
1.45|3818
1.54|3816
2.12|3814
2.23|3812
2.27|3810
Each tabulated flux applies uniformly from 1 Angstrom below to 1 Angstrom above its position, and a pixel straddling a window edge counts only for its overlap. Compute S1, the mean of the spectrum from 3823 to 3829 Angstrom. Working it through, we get 1.33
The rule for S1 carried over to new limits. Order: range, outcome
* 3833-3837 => 1.47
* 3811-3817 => 1.96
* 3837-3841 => 1.39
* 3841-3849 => 1.84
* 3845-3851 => 1.87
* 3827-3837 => 1.46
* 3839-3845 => 1.7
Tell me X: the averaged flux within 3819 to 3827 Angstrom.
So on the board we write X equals 1.25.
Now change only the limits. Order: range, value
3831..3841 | 1.41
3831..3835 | 1.48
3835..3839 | 1.32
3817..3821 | 1.35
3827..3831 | 1.5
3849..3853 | 1.69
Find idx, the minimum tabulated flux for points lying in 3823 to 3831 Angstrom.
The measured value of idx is 1.17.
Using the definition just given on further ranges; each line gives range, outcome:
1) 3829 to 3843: 1.31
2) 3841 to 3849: 1.68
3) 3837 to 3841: 1.33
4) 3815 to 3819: 1.45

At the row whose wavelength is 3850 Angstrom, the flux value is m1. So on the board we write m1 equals 1.9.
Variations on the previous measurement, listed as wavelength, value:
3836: 1.31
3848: 1.99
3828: 1.62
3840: 1.44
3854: 1.81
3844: 1.97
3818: 1.45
